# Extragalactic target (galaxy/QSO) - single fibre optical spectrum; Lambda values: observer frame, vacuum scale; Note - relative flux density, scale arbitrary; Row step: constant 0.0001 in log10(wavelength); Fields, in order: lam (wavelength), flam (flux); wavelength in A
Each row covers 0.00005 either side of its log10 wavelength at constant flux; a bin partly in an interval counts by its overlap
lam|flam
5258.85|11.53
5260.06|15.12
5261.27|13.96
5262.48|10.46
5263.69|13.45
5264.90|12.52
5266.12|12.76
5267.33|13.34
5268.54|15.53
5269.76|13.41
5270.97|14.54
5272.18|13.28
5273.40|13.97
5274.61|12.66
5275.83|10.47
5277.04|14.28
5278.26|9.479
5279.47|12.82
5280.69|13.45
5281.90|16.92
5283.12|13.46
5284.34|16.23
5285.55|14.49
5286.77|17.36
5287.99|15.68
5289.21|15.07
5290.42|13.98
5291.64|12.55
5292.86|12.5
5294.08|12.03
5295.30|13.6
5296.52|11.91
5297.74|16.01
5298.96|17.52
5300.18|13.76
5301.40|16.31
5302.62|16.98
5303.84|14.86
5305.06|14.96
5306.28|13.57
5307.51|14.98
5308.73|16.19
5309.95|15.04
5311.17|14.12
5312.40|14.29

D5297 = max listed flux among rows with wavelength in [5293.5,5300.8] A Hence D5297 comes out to 17.52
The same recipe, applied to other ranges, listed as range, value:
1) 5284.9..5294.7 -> 17.36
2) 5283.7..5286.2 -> 16.23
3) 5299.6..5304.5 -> 16.98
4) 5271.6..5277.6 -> 14.28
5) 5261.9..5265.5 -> 13.45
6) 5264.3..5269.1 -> 15.53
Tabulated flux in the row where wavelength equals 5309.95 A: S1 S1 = 15.04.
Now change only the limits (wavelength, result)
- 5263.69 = 13.45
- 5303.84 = 14.86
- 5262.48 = 10.46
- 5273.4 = 13.97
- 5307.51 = 14.98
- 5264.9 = 12.52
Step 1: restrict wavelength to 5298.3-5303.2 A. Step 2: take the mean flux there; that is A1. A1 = 16.1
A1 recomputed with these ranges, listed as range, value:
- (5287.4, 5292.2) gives 14.3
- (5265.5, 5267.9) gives 13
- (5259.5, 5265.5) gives 13.1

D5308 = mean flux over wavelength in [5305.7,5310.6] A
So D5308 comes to 14.9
